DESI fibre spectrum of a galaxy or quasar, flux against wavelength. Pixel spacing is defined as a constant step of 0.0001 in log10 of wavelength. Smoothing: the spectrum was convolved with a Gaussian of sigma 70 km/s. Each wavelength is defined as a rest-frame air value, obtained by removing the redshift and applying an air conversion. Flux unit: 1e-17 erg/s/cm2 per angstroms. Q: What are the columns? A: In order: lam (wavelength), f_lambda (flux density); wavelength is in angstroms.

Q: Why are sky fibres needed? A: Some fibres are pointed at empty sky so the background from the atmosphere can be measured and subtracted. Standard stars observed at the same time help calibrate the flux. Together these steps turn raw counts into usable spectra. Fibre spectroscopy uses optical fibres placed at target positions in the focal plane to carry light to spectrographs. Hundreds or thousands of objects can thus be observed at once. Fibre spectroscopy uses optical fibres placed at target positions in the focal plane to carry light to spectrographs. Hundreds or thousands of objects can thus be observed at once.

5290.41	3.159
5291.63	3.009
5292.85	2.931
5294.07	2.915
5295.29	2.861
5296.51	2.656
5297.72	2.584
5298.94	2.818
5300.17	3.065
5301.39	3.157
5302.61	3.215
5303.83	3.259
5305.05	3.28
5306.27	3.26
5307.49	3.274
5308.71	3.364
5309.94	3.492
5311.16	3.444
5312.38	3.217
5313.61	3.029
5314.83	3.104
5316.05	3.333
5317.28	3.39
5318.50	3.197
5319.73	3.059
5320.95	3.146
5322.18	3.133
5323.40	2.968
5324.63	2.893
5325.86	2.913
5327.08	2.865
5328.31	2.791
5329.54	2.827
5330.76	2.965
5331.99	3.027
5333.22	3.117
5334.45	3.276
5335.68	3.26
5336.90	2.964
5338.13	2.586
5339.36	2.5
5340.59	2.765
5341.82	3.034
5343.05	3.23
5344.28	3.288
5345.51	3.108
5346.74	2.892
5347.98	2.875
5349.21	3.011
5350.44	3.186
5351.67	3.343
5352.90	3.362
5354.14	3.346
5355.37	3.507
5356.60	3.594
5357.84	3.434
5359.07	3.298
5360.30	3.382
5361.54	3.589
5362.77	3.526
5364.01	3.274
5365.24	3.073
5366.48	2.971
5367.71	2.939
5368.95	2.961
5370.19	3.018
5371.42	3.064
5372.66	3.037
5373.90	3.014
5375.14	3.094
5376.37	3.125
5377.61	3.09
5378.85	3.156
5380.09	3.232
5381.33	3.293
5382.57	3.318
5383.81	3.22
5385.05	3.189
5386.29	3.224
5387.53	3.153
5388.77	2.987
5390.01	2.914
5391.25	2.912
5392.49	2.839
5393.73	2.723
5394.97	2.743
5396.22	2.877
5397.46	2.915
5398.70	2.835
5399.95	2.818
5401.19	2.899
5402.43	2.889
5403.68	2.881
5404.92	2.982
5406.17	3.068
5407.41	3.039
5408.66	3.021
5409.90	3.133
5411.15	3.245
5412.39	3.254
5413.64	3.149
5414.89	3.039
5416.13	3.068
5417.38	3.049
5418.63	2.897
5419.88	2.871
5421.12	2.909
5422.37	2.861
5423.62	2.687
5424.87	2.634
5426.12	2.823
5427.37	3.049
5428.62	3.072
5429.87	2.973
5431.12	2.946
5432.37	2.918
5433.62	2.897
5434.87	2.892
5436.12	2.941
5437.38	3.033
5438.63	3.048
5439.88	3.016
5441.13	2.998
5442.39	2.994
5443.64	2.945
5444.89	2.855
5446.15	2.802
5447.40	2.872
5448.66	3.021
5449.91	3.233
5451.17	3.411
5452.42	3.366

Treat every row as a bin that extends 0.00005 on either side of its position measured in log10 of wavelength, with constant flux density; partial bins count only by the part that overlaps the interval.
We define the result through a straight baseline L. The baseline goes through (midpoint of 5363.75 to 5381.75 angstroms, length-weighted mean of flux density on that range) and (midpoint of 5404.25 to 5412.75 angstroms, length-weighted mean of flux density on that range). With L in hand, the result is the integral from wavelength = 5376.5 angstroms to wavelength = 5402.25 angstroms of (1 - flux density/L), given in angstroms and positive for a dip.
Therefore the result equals 0.63 angstroms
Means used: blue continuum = 3.08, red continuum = 3.1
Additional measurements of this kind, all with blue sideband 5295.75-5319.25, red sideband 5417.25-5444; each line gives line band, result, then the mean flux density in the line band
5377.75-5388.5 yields -0.7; 3.21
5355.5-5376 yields -1.1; 3.21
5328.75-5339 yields 0.4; 2.99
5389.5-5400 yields 0.5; 2.84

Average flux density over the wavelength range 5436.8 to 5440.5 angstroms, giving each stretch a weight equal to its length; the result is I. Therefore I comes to 3.04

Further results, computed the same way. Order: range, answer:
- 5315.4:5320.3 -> 3.24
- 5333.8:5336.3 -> 3.27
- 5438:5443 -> 3.01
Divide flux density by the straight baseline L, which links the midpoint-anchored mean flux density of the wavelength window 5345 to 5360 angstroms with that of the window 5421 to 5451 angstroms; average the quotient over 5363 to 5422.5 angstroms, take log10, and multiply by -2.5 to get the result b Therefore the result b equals 0.02 mag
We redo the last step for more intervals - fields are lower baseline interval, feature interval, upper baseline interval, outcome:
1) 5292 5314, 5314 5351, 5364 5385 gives 0.03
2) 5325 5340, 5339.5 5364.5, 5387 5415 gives -0.11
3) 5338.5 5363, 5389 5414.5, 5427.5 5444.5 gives 0.04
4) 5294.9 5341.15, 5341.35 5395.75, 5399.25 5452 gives -0.04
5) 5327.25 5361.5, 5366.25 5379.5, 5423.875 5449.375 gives 0.00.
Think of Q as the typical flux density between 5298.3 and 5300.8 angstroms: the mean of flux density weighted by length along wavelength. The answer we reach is 2.93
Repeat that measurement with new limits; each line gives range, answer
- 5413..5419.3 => 3.04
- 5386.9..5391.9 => 2.99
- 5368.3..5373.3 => 3.02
